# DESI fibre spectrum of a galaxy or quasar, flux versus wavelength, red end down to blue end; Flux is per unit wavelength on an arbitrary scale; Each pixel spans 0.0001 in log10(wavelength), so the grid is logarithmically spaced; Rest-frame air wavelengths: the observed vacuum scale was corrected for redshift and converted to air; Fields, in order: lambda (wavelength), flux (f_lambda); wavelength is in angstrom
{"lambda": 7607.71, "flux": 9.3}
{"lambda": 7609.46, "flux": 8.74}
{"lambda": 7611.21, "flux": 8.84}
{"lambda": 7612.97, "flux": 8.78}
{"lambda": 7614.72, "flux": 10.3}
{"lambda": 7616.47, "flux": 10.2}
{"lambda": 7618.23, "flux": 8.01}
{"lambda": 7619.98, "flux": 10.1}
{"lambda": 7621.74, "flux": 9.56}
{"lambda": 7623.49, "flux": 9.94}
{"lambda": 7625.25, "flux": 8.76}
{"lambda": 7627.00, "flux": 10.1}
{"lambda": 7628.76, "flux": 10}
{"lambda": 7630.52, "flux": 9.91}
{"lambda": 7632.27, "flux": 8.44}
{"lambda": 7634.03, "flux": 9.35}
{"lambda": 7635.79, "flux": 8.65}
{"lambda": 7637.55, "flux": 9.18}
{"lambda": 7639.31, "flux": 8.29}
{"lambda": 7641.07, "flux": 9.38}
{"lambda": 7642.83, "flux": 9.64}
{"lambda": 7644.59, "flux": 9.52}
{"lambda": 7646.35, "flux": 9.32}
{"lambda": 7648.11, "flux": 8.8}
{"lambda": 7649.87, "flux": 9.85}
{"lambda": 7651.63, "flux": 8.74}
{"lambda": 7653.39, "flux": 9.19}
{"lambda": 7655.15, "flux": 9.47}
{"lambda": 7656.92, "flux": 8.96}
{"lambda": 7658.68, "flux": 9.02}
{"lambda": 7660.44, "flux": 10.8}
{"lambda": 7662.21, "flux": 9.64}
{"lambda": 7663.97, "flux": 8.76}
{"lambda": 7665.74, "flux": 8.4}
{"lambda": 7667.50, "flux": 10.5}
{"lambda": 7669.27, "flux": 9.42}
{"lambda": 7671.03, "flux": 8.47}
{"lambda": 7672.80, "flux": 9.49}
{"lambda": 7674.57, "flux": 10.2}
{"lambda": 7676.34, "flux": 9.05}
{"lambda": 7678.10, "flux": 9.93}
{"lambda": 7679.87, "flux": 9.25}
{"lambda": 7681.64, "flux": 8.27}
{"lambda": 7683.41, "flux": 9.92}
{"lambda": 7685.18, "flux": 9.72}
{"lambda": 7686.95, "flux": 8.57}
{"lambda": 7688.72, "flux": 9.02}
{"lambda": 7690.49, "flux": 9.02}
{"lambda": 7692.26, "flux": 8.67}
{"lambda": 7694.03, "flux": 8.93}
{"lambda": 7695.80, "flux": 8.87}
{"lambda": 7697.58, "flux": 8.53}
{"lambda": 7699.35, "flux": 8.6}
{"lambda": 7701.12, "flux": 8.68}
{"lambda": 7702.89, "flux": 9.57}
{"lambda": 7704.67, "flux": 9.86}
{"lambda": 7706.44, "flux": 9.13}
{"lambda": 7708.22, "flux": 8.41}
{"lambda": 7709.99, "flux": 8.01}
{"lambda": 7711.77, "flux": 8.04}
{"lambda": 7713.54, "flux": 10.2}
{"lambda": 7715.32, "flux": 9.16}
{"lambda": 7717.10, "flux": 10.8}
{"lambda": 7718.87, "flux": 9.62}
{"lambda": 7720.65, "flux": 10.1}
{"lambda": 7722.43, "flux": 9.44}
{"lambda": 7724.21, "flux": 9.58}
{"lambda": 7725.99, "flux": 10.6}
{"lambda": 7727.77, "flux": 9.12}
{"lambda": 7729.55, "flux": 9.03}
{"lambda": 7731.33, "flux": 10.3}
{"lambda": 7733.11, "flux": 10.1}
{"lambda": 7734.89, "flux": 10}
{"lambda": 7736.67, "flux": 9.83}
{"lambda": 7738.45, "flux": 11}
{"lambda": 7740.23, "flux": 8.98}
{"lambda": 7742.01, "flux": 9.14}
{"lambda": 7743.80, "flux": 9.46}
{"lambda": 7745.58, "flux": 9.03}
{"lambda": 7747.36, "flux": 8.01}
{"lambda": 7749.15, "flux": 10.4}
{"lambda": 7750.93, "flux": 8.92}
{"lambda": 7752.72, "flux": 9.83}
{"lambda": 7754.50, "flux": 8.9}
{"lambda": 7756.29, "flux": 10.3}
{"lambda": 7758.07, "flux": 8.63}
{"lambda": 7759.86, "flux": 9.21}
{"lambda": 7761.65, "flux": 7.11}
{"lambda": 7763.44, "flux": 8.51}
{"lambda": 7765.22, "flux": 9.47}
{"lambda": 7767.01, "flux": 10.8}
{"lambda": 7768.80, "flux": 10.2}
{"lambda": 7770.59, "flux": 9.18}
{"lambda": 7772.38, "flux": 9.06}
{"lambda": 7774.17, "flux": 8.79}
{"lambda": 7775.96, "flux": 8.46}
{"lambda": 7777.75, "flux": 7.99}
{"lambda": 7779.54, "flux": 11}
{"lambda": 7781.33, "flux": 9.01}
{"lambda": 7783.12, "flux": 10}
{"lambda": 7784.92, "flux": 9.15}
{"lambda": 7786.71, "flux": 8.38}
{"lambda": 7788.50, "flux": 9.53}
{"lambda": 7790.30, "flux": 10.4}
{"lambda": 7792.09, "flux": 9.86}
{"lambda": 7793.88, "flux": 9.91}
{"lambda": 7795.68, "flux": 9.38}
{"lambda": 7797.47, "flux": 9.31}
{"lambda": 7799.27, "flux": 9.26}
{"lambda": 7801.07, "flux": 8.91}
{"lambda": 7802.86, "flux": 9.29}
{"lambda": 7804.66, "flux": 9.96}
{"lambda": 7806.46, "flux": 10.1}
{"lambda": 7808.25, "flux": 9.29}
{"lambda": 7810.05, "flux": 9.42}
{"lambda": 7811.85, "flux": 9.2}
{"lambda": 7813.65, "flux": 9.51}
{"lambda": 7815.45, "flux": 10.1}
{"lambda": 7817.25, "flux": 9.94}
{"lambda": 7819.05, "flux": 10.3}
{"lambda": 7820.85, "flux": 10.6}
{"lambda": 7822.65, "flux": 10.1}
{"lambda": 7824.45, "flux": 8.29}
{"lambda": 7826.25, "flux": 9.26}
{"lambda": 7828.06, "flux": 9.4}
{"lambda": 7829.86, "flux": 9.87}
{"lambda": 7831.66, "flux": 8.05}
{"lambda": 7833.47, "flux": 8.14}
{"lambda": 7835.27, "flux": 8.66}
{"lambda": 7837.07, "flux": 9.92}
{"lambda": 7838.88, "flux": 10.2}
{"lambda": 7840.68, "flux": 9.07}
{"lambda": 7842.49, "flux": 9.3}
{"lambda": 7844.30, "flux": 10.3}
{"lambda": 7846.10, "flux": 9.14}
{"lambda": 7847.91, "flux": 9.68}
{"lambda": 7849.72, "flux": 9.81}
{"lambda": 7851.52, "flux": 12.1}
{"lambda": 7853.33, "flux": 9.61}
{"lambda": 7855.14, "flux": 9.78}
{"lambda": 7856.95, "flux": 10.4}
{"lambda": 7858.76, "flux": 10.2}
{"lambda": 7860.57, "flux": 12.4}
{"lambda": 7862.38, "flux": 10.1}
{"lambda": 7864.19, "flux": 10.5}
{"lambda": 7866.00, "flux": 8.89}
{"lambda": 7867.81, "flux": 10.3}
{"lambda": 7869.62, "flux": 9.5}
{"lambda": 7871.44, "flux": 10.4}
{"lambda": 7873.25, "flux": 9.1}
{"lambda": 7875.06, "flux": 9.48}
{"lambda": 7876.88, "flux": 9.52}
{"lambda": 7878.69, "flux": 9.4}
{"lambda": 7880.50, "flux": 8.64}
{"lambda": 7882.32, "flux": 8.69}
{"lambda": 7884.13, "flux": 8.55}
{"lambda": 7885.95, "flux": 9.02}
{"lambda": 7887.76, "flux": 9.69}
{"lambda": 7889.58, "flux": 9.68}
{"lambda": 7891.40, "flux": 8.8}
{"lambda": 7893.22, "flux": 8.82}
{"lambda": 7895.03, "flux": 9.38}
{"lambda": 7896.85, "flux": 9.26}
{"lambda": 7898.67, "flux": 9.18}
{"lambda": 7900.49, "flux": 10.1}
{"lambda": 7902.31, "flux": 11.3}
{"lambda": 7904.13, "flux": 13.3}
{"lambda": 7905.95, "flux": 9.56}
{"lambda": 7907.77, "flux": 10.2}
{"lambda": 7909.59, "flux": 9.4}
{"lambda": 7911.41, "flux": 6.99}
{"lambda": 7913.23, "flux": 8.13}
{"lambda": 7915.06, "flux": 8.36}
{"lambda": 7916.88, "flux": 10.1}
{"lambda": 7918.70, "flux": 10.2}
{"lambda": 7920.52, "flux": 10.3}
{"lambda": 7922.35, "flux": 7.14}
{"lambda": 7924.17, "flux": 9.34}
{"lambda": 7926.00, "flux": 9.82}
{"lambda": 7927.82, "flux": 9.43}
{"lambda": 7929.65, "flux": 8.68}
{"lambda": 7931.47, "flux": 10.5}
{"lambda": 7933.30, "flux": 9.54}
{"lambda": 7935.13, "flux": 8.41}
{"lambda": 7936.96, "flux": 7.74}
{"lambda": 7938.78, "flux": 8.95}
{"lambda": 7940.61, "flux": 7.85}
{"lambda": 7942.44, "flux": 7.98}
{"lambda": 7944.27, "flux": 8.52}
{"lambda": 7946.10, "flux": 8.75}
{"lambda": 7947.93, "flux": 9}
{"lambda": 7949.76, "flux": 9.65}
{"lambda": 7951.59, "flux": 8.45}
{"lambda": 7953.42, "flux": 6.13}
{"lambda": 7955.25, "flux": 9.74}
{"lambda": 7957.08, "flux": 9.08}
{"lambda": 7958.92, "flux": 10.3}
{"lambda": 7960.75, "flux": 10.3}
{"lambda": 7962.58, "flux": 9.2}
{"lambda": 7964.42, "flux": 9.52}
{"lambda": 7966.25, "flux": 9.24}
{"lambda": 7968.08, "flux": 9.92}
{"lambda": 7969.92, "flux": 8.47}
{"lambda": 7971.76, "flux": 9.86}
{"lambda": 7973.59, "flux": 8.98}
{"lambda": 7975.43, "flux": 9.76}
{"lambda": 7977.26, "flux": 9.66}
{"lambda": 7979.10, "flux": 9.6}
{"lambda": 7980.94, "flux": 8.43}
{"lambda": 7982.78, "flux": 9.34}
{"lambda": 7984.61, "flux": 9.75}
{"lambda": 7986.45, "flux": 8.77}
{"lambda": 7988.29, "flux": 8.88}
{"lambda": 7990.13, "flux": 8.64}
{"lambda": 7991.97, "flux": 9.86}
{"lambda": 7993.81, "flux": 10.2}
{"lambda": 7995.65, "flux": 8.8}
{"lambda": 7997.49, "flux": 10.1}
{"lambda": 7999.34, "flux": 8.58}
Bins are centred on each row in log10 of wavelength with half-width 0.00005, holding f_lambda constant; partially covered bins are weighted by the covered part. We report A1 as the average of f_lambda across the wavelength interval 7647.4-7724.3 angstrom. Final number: 9.24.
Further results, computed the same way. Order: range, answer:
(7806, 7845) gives 9.49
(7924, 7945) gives 8.88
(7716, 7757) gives 9.67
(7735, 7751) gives 9.48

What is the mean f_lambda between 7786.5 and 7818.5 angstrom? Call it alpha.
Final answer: 9.58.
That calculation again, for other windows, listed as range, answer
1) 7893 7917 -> 9.58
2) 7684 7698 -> 8.95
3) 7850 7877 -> 10.2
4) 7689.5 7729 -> 9.22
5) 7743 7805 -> 9.3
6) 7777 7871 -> 9.68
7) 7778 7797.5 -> 9.59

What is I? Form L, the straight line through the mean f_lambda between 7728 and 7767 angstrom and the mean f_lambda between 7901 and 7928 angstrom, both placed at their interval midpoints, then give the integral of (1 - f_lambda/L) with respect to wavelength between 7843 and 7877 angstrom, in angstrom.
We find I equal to -2.0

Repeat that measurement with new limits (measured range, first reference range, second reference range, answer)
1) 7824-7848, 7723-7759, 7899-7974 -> 0.4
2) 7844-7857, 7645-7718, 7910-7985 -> -1.4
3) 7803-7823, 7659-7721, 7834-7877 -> -0.2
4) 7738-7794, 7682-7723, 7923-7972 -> -1.2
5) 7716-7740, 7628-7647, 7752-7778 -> -2.0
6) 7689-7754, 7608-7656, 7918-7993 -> -0.8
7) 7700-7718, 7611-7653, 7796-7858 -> 0.5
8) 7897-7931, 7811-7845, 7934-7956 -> -3.2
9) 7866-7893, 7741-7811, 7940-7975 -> -0.5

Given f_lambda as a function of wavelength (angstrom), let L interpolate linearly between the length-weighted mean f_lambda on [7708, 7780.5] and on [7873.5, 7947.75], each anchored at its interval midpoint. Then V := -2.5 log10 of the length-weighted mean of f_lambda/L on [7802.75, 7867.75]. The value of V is -0.05 mag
